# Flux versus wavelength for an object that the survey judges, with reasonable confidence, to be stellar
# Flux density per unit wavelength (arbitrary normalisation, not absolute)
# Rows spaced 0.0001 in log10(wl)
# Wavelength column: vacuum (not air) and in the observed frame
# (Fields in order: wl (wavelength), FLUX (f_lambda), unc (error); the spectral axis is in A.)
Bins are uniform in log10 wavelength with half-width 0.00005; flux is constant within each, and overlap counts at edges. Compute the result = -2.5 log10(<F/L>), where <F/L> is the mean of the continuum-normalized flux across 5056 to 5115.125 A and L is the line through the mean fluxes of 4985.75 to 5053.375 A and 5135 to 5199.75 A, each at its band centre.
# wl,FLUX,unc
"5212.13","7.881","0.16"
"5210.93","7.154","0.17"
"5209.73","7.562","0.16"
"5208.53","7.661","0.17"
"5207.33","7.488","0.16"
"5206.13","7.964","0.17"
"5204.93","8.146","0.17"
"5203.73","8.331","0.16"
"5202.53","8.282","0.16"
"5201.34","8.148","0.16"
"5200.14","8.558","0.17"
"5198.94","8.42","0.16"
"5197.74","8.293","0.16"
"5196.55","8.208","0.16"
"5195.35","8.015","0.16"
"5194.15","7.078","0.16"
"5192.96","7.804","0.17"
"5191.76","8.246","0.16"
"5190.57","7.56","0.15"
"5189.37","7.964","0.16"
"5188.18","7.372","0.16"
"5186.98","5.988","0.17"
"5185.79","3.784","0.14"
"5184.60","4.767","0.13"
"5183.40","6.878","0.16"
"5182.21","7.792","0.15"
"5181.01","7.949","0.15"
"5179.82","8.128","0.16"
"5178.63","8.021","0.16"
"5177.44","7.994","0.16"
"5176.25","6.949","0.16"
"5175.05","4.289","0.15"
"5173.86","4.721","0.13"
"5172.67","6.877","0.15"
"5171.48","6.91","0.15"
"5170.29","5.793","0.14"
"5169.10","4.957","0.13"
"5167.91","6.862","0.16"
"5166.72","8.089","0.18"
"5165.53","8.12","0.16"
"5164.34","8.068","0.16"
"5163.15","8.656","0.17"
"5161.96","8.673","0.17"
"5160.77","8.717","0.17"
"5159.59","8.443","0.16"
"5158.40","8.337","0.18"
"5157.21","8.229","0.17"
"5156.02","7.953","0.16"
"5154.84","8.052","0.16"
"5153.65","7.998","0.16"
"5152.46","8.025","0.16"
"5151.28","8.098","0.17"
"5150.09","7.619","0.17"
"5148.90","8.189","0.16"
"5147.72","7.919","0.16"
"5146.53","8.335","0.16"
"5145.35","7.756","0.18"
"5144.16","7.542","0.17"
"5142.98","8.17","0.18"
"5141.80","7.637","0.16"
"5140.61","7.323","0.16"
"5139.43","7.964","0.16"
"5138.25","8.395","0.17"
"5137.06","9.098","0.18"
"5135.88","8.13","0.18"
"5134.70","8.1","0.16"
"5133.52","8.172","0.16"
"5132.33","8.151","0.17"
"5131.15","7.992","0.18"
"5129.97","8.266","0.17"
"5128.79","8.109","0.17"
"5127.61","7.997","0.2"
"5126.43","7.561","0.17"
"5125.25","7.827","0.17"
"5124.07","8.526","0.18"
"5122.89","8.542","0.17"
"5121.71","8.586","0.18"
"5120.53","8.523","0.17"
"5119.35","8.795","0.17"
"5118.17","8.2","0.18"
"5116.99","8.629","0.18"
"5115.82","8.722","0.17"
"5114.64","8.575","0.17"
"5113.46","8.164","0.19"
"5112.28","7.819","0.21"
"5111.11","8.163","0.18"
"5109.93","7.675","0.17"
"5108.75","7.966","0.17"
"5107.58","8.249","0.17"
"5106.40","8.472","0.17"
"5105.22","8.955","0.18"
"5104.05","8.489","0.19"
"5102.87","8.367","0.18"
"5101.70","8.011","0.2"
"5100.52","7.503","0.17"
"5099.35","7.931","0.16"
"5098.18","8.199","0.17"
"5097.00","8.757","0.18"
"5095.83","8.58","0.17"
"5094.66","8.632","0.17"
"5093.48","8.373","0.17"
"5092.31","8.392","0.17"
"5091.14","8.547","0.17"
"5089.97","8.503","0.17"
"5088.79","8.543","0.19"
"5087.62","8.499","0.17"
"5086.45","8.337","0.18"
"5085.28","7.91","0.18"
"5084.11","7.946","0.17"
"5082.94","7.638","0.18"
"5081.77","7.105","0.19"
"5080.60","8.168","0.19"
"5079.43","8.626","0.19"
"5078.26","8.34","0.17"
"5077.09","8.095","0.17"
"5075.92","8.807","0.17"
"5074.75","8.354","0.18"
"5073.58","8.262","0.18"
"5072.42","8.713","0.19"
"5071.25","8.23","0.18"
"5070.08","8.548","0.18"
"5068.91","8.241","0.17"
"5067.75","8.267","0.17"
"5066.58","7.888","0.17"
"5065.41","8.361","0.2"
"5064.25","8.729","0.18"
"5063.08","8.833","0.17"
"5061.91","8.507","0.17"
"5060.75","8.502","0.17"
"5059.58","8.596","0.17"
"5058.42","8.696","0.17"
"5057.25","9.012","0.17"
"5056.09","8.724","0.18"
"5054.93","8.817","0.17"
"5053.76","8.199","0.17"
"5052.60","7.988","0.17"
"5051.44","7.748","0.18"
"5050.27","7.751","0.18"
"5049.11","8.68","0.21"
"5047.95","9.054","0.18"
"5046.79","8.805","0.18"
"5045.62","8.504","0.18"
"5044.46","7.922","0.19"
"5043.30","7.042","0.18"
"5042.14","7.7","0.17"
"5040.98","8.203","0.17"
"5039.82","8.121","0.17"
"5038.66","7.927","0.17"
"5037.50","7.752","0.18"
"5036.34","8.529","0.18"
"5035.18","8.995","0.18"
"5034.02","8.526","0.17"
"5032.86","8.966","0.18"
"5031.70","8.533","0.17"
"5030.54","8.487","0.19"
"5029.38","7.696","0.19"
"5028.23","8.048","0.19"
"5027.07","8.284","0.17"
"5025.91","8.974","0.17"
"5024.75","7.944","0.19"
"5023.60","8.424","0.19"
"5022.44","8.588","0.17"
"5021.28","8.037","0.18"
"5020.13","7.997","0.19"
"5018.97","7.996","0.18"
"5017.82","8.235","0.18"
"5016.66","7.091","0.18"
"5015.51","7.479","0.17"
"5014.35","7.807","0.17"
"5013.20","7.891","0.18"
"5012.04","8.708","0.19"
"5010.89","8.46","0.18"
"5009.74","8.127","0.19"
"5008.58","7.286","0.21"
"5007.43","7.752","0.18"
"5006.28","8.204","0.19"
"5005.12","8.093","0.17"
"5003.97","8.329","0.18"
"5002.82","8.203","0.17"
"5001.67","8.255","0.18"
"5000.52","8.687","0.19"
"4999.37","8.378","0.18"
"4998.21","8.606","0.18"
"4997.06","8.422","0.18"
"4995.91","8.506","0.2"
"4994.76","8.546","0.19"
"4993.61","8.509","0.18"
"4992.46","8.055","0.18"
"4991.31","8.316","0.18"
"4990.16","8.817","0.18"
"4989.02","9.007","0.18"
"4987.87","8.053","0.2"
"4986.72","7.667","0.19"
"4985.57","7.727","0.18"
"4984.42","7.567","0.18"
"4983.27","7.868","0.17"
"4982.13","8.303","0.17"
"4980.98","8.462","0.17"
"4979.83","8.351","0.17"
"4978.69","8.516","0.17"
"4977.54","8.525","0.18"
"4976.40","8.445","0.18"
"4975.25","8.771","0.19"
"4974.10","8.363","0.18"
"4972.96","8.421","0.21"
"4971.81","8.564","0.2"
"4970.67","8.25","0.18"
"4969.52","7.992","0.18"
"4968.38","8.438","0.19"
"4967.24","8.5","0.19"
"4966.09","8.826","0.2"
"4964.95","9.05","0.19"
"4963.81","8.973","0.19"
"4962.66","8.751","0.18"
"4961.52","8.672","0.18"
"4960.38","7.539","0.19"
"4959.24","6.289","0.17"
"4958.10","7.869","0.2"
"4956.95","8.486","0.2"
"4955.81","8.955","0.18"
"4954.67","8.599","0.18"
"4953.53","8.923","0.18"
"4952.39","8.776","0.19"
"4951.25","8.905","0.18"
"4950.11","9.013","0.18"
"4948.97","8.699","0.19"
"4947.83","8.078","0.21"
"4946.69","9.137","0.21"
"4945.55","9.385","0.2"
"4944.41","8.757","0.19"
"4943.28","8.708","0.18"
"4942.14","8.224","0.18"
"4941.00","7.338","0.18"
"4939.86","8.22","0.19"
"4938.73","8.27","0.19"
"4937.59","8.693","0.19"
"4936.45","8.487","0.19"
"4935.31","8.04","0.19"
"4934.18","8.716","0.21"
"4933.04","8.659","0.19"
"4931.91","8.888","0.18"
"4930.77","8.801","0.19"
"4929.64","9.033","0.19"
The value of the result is -0.05 mag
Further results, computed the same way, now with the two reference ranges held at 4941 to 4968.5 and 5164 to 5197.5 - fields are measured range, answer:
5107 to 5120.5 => -0.116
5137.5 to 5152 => -0.100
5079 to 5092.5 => -0.074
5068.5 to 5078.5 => -0.092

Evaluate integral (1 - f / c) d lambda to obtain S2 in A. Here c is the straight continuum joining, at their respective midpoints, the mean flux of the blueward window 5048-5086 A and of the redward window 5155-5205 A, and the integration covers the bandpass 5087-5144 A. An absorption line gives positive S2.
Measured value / -2.2 A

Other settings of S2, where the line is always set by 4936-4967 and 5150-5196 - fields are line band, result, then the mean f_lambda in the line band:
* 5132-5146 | -1.0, 8.04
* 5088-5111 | -1.8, 8.32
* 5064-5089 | -1.3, 8.25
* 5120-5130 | -0.8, 8.21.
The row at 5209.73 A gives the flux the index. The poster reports 7.562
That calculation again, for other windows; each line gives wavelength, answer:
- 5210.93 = 7.154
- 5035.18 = 8.995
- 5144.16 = 7.542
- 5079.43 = 8.626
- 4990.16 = 8.817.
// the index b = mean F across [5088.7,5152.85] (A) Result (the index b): 8.21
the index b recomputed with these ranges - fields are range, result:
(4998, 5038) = 8.21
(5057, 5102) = 8.33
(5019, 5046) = 8.22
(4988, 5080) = 8.31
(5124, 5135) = 8.05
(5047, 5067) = 8.49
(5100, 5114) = 8.15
